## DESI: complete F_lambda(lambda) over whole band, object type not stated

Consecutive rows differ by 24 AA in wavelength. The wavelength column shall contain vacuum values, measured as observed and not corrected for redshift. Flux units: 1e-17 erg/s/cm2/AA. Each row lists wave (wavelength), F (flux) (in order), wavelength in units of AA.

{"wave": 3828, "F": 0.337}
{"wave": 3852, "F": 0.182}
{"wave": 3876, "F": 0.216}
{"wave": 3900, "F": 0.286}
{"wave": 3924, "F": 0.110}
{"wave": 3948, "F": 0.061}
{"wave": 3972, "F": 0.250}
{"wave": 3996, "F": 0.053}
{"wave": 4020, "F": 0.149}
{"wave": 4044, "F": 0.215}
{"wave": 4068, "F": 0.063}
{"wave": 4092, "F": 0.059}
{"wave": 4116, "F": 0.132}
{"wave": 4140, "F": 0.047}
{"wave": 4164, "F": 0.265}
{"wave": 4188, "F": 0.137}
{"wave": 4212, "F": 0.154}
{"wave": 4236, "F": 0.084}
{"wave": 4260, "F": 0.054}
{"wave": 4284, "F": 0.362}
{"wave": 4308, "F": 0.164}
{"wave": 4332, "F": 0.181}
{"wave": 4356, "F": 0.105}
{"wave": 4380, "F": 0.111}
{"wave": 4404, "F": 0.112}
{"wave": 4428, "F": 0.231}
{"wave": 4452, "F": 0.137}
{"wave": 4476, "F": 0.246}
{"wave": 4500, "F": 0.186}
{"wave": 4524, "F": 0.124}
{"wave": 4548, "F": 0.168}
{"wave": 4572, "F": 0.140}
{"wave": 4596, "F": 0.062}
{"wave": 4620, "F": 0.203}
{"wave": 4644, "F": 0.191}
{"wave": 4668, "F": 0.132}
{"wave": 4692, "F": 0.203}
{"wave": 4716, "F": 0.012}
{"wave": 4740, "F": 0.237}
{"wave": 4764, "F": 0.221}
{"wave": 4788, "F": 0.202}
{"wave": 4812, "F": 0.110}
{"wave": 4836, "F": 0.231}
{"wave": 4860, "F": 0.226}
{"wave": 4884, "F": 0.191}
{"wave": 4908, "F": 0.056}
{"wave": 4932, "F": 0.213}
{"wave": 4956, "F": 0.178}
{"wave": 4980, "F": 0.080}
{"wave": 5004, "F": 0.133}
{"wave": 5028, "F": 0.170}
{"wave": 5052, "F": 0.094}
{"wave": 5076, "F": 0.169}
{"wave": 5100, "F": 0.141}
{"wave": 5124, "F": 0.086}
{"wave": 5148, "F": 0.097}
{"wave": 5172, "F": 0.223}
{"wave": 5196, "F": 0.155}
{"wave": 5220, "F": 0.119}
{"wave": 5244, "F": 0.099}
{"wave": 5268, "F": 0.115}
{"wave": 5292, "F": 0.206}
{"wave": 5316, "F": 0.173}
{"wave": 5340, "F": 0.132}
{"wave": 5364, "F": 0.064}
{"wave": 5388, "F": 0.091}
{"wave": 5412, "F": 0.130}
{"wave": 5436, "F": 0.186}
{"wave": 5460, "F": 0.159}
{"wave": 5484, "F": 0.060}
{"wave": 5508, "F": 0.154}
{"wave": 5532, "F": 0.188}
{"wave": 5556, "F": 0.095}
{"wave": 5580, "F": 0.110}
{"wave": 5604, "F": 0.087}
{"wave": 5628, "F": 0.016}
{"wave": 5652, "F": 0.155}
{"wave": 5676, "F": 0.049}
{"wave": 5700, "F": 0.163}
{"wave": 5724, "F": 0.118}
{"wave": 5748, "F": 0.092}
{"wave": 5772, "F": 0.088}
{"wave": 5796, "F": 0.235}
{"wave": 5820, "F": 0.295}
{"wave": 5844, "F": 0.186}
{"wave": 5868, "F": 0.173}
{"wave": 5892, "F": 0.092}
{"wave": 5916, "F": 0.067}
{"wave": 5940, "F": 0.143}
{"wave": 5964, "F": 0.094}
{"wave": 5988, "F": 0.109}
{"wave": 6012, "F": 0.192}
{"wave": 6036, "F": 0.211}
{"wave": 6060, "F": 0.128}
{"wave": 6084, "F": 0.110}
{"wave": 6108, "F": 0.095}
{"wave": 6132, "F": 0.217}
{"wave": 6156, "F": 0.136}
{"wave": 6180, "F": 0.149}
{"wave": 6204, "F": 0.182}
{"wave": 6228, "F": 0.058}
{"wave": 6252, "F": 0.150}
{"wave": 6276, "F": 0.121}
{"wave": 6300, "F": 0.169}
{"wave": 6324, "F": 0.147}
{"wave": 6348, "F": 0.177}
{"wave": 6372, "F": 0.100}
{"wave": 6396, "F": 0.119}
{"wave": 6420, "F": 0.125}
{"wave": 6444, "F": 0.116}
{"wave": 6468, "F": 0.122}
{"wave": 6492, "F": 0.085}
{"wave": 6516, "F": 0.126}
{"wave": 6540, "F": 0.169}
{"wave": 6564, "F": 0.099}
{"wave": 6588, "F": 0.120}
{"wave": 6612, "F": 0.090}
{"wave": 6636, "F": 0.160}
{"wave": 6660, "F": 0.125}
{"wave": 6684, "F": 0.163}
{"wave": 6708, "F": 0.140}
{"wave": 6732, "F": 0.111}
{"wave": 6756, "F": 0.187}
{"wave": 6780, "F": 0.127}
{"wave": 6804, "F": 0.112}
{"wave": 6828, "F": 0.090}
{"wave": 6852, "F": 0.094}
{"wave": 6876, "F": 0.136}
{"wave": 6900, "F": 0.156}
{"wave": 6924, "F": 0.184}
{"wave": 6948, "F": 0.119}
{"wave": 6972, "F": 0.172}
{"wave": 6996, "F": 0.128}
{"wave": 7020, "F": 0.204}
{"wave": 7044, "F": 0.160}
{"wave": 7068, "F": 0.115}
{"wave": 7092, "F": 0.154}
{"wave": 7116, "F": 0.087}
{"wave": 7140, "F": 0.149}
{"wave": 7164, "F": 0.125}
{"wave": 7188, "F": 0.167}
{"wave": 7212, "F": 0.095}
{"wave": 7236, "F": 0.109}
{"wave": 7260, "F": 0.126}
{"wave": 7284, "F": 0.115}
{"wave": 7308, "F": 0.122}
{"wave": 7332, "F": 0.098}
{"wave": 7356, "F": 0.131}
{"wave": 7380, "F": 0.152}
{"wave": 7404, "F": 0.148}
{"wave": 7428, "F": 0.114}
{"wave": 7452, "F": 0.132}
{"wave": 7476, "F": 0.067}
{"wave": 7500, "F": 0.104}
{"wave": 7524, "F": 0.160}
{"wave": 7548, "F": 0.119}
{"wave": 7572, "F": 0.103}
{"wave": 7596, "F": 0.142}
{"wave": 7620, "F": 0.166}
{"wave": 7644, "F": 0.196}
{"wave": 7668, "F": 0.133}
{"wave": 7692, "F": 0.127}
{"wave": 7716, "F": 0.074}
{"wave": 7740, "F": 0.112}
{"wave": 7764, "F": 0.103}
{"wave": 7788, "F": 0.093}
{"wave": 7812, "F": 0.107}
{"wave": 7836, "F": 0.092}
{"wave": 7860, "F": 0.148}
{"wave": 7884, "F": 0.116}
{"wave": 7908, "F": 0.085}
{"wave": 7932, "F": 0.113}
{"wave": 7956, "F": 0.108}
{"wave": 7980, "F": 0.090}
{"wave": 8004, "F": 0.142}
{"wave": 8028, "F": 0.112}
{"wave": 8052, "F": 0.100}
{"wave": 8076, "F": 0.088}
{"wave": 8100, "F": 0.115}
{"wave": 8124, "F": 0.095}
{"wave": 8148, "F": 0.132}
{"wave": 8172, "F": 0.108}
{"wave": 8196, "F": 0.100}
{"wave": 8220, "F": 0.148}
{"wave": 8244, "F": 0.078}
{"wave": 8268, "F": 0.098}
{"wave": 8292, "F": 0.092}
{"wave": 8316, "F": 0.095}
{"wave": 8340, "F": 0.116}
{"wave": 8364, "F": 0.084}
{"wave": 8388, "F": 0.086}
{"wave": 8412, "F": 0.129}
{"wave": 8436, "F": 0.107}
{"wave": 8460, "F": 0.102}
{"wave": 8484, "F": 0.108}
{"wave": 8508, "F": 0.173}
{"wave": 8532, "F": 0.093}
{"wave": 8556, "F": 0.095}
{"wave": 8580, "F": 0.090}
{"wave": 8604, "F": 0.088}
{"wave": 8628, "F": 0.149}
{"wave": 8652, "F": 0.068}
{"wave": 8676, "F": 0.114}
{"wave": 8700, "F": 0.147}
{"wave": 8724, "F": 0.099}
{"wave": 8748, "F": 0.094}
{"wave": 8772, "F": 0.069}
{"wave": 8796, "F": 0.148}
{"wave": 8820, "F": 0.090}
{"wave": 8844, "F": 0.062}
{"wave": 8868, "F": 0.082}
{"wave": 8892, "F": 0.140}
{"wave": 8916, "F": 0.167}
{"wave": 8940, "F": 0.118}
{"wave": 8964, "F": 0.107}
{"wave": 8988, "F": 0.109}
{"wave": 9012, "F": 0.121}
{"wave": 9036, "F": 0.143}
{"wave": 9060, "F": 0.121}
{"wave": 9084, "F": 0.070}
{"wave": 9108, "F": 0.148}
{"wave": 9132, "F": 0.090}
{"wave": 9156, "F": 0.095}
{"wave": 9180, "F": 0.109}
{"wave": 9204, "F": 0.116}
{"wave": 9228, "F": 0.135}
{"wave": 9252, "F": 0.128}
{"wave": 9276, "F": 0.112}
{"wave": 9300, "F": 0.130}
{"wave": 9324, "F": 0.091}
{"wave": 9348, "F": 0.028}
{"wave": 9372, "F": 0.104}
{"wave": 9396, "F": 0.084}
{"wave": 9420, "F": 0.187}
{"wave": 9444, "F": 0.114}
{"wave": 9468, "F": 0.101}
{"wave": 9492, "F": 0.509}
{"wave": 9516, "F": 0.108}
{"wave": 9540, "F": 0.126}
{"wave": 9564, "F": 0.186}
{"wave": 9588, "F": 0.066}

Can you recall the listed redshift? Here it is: 1.547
